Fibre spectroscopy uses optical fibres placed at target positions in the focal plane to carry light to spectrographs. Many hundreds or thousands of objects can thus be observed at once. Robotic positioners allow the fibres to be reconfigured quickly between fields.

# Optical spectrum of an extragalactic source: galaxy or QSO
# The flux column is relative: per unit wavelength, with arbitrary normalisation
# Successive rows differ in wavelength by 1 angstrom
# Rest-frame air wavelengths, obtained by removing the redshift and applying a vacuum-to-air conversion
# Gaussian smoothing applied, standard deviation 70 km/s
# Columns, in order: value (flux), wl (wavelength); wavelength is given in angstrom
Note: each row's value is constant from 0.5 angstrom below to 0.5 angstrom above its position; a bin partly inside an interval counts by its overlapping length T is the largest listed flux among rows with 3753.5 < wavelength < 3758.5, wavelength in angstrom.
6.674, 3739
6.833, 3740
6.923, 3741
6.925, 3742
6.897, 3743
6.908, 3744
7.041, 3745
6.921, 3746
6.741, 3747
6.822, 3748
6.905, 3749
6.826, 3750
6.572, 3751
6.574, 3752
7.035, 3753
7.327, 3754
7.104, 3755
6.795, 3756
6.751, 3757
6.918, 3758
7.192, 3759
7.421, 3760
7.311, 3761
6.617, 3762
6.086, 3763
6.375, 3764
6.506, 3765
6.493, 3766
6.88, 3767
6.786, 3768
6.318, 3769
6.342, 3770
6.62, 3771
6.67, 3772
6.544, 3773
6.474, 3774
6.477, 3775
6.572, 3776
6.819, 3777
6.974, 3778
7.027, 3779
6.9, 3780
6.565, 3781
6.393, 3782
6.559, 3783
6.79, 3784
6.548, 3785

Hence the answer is 7.327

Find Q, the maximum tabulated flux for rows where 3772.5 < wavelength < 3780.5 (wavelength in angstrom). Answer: 7.027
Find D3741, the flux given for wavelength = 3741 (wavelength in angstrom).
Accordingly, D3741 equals 6.923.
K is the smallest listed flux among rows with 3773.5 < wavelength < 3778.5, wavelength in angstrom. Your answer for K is 6.474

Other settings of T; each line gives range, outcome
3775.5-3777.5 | 6.819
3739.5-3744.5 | 6.925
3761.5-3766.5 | 6.617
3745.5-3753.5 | 7.035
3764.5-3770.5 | 6.88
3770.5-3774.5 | 6.67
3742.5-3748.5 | 7.041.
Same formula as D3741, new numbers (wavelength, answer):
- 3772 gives 6.67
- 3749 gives 6.905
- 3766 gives 6.493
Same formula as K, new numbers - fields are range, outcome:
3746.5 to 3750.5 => 6.741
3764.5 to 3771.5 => 6.318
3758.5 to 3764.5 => 6.086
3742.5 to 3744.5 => 6.897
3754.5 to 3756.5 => 6.795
